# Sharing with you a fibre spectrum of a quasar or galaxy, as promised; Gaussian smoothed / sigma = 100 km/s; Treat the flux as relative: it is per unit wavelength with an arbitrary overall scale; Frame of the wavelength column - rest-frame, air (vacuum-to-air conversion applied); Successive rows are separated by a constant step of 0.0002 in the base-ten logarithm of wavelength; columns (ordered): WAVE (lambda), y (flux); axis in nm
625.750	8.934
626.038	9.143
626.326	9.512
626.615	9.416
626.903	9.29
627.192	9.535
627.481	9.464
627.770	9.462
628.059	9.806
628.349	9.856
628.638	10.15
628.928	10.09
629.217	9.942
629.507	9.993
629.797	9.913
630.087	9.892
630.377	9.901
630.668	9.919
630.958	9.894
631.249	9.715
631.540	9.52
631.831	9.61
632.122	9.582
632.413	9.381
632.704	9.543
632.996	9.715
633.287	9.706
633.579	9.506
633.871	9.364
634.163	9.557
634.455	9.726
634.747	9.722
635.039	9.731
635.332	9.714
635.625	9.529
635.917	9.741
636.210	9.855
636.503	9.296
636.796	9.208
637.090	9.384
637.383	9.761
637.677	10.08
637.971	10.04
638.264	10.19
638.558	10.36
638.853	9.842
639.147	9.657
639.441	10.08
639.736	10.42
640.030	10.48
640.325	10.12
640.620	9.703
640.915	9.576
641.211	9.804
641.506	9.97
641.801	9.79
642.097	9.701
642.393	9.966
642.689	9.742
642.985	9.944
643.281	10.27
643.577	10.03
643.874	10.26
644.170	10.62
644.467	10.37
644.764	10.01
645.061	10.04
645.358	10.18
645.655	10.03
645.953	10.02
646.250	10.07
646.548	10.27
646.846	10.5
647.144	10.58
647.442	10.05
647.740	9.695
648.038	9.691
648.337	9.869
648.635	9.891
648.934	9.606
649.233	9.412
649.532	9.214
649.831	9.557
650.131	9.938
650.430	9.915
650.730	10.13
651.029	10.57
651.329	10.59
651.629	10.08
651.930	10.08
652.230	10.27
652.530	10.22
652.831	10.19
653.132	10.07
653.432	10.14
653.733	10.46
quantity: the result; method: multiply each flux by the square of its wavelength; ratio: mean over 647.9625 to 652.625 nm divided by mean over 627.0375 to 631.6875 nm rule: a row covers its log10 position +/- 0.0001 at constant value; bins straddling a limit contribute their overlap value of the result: 1.08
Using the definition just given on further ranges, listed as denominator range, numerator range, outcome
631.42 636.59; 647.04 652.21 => 1.09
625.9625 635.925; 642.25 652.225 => 1.09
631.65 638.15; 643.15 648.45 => 1.09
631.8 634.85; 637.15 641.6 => 1.06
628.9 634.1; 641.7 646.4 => 1.08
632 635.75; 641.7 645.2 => 1.08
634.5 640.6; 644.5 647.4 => 1.06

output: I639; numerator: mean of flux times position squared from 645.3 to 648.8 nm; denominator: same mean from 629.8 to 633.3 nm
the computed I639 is 1.1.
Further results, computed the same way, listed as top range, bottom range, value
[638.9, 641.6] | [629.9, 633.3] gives 1.06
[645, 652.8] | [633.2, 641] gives 1.06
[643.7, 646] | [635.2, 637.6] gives 1.09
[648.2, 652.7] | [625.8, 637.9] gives 1.09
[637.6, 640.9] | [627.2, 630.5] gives 1.06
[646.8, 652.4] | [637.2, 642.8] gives 1.03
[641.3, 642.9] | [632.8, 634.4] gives 1.06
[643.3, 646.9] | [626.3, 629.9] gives 1.11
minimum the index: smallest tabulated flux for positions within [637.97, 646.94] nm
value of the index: 9.576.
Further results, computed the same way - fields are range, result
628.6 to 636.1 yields 9.364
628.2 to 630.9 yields 9.856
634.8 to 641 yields 9.208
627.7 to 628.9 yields 9.462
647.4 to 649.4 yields 9.412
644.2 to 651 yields 9.214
